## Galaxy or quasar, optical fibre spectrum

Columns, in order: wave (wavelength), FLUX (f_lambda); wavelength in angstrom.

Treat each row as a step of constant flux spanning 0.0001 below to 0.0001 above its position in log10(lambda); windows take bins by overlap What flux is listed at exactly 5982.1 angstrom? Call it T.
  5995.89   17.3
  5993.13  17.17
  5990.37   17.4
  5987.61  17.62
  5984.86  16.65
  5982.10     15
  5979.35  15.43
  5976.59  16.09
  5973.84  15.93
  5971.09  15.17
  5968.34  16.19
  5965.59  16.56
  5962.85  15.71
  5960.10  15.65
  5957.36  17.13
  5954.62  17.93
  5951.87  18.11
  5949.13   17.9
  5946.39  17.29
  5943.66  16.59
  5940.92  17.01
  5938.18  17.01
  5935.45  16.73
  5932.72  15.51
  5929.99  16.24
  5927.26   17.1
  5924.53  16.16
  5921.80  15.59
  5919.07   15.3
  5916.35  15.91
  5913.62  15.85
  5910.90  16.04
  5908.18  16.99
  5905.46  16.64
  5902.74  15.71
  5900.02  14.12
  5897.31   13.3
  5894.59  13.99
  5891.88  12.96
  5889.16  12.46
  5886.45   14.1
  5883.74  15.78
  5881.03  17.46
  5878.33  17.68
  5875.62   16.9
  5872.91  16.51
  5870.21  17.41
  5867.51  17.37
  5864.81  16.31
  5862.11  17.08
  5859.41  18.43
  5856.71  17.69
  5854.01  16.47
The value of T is 15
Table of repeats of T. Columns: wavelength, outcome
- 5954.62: 17.93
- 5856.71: 17.69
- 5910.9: 16.04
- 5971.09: 15.17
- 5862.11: 17.08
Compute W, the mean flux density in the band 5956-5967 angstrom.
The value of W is 16.3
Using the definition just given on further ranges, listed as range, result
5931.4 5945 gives 16.6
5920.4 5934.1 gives 16.1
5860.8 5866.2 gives 16.7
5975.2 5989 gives 16.2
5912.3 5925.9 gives 15.8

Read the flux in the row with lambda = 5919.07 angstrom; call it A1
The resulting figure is 15.3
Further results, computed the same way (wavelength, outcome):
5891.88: 12.96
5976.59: 16.09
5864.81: 16.31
